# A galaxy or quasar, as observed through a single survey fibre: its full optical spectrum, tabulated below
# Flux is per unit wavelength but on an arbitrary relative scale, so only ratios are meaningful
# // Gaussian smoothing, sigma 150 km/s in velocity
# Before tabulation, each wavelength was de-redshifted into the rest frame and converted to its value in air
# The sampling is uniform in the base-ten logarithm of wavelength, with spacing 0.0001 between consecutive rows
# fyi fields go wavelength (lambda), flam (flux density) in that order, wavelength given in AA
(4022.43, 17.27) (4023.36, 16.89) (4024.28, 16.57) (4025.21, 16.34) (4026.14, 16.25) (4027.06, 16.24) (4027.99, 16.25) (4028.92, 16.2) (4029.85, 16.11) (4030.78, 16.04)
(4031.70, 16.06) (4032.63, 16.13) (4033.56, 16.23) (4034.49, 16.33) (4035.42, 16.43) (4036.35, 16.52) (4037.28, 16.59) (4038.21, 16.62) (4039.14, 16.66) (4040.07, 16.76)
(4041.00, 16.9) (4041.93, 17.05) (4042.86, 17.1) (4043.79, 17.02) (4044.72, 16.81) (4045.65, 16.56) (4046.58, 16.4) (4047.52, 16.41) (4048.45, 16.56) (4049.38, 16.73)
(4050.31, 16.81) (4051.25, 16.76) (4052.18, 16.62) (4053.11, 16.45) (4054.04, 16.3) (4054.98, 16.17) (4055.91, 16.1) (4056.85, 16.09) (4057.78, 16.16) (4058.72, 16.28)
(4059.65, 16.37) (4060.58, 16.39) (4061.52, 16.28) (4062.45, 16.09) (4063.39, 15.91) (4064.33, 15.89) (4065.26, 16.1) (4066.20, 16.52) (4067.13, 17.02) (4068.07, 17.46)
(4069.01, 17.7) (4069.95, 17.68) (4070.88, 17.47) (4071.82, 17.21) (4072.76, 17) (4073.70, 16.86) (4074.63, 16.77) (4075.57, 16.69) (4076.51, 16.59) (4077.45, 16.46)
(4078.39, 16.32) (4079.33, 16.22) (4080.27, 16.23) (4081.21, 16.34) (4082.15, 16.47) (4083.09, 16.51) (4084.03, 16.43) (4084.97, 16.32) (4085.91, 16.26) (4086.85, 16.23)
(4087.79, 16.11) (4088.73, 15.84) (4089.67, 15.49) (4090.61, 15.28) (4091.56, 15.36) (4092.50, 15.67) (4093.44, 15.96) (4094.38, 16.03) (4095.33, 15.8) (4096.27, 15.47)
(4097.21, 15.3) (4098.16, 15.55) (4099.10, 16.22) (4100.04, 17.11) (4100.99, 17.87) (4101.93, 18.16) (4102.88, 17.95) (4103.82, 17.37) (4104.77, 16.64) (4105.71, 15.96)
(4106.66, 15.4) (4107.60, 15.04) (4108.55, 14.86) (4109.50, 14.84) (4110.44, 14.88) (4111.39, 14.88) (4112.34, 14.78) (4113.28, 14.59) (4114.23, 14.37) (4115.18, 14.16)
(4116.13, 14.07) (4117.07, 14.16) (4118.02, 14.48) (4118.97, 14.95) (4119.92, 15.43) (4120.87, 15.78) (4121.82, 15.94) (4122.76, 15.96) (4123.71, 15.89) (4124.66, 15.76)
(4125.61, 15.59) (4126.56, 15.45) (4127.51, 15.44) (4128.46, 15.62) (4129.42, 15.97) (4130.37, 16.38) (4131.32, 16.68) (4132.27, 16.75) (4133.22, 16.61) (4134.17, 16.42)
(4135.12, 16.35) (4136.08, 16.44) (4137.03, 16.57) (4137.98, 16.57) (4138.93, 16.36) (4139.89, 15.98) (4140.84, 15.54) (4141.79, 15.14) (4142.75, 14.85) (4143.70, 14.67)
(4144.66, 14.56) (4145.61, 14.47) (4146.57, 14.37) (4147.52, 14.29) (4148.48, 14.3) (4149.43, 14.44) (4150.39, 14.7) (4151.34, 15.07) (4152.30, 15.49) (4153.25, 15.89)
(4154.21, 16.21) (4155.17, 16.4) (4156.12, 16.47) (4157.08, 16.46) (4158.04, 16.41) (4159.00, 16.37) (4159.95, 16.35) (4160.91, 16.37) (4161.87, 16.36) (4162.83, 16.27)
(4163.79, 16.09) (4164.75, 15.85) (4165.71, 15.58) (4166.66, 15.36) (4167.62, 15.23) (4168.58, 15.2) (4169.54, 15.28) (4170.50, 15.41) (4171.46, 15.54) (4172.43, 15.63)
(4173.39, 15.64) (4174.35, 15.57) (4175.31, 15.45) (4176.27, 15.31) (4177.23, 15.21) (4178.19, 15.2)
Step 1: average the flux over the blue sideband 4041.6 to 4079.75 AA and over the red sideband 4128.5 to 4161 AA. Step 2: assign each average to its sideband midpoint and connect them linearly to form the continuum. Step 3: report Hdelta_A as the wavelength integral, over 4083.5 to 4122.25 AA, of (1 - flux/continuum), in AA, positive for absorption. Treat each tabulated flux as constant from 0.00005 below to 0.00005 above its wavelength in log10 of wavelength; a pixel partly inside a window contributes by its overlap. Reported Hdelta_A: 1.2 AA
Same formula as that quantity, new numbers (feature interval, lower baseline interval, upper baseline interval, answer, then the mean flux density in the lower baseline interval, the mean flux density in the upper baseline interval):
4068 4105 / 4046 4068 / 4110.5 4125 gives -1.8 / 16.4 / 15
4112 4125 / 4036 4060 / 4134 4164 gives 0.8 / 16.6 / 15.7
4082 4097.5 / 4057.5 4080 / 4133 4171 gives 0.5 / 16.6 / 15.7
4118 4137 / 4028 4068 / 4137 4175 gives -0.2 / 16.4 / 15.6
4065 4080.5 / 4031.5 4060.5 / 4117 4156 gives -0.6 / 16.5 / 15.6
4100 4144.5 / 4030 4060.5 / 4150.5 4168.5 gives 1.1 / 16.5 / 16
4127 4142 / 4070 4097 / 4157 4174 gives -0.2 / 16.3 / 15.8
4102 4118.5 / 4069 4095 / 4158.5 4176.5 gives 0.9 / 16.4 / 15.7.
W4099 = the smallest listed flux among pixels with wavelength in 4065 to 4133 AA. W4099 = 14.07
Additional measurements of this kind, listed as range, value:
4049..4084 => 15.89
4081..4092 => 15.28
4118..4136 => 14.48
